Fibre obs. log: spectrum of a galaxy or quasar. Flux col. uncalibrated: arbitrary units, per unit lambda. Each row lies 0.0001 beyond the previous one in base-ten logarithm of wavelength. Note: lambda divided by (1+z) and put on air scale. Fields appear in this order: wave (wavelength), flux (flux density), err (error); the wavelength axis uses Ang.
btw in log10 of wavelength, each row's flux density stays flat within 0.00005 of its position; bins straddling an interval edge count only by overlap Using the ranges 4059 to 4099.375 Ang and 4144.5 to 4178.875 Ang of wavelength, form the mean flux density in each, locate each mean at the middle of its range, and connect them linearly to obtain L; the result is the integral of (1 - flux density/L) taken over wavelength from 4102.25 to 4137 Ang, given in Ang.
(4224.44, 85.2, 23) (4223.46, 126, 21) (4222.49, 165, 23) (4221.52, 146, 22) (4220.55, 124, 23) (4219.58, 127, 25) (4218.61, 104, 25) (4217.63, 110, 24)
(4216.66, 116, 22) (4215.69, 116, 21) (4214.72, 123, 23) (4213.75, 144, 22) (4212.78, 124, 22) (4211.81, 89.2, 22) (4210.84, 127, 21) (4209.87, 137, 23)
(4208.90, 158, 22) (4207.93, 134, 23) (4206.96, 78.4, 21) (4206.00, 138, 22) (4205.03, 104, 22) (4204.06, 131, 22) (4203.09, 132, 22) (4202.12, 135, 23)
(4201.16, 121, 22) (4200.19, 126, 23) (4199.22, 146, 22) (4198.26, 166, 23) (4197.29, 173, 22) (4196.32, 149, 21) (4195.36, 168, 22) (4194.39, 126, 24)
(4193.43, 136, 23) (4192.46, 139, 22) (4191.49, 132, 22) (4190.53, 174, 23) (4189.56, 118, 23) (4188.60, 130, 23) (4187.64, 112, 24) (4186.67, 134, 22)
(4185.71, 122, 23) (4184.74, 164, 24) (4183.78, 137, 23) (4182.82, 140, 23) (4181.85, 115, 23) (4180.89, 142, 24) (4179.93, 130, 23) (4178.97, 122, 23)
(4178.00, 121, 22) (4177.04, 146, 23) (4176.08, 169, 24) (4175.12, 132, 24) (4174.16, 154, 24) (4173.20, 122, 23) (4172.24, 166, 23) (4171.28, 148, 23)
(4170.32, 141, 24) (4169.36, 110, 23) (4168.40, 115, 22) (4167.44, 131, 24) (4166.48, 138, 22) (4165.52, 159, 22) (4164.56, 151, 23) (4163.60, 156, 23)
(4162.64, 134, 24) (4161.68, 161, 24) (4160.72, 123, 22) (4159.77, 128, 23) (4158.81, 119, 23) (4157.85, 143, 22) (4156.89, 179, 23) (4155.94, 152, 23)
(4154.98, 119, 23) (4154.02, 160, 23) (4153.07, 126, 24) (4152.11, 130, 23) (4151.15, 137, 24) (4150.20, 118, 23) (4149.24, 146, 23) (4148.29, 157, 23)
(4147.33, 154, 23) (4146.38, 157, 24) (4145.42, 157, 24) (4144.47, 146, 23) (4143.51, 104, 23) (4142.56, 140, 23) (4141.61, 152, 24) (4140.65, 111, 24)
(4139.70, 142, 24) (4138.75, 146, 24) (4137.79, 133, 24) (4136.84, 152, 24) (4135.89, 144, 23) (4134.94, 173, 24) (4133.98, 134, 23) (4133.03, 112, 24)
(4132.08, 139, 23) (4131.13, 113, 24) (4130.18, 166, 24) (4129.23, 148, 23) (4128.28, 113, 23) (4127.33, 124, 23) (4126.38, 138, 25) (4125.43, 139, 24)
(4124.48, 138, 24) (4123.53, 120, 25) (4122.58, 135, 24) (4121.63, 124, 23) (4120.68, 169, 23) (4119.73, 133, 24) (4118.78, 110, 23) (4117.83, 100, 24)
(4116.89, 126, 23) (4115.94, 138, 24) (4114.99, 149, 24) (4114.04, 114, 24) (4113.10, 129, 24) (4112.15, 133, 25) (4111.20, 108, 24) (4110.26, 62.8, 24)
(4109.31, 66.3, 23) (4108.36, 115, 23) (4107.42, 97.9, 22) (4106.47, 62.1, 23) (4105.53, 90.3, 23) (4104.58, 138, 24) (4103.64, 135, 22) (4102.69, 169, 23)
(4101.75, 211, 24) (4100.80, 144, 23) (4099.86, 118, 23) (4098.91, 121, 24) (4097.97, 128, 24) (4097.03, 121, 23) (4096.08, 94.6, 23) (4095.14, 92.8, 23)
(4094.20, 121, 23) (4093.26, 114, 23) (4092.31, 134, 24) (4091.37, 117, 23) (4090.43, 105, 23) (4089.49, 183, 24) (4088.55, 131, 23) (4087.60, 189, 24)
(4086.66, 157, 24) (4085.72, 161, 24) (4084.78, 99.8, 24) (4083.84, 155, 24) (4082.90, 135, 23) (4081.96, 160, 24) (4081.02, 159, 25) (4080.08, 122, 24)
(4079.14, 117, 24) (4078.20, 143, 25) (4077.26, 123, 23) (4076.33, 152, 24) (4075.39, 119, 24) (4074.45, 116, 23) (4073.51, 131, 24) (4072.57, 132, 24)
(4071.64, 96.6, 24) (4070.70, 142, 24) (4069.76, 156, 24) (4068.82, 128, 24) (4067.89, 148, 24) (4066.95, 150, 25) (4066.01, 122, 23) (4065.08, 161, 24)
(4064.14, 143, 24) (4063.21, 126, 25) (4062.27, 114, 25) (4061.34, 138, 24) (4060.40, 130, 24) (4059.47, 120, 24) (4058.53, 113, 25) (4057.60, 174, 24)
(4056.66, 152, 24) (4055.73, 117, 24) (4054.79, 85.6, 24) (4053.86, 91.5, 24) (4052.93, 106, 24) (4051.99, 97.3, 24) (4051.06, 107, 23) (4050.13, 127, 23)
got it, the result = 2.9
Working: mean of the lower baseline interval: 133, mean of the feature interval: 126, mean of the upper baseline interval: 142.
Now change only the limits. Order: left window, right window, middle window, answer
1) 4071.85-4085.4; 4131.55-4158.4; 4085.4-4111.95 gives 2.14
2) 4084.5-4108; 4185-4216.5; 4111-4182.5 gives -3.24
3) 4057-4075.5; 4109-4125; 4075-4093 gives -1.49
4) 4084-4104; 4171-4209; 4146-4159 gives -0.62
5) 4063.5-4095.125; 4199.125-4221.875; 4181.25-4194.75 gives -0.87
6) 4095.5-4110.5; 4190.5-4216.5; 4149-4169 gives -1.99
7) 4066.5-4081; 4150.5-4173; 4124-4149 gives -0.36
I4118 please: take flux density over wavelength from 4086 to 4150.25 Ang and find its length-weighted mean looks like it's 131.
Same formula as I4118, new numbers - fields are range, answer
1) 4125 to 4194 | 139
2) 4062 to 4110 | 130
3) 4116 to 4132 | 131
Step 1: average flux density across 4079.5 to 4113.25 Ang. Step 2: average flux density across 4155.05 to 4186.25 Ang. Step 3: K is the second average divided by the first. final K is 1.10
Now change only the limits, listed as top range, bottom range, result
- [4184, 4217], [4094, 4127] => 1.09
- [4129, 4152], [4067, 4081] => 1.07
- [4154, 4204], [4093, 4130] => 1.13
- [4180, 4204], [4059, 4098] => 1.04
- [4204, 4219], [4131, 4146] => 0.87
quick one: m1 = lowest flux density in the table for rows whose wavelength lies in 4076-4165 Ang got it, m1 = 62.1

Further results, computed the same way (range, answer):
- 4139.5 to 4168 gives 104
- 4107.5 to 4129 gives 62.8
